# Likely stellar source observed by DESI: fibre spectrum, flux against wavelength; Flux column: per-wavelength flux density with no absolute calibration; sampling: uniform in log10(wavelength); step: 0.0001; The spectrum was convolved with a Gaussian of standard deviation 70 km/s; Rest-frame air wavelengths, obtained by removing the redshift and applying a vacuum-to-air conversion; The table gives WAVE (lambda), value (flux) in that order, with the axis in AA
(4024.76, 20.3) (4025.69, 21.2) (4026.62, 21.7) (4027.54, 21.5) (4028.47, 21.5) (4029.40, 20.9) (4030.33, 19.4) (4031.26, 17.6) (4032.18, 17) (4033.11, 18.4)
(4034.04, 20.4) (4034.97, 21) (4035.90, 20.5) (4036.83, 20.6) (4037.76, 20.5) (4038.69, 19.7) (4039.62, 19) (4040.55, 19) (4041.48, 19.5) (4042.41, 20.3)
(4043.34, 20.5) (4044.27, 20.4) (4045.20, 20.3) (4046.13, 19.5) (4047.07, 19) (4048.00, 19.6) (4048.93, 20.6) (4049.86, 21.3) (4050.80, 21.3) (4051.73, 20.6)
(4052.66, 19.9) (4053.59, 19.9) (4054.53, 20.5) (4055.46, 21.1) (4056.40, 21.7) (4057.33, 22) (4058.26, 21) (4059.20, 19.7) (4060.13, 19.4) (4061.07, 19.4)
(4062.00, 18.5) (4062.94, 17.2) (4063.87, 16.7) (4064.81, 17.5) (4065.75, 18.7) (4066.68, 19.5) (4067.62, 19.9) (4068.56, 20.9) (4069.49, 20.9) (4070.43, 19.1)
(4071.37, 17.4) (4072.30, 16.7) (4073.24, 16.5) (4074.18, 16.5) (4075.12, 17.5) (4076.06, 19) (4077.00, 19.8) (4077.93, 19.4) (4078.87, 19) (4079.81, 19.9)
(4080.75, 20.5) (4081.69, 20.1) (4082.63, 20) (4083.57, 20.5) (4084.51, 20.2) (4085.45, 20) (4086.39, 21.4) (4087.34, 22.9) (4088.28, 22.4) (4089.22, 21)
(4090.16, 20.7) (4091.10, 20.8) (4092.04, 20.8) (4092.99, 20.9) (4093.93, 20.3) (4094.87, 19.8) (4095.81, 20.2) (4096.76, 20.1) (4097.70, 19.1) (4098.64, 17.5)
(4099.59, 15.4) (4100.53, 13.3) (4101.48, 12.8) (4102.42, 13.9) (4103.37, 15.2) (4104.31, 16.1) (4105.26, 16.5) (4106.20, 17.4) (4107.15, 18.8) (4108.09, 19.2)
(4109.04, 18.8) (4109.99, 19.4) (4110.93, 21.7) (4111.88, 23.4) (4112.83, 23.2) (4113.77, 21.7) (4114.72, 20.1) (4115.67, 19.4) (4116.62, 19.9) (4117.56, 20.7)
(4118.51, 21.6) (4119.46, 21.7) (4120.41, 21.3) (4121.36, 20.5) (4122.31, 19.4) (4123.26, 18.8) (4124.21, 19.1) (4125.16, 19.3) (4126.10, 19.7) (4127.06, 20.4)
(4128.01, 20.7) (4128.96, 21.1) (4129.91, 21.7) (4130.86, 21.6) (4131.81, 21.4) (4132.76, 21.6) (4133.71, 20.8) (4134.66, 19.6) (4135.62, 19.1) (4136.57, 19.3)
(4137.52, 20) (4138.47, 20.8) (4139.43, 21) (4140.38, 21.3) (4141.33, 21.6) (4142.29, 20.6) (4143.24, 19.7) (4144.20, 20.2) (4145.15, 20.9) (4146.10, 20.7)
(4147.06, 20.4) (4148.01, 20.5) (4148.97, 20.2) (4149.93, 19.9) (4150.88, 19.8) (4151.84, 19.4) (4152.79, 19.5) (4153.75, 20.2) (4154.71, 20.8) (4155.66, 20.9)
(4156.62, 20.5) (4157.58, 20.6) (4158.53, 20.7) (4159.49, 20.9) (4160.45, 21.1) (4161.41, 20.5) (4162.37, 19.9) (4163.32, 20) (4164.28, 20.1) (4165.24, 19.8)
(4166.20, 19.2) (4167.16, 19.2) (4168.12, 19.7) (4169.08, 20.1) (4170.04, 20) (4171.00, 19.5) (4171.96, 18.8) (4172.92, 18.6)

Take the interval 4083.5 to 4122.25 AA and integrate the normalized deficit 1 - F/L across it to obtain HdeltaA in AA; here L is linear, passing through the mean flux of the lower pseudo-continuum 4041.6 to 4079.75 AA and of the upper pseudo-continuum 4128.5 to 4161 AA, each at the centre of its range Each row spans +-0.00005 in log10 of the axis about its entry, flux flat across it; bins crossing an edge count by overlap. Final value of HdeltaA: 1.0 AA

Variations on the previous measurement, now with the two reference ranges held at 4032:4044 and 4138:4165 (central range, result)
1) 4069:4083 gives 0.8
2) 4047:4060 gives -0.5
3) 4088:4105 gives 1.6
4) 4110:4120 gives -0.5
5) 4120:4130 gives 0.1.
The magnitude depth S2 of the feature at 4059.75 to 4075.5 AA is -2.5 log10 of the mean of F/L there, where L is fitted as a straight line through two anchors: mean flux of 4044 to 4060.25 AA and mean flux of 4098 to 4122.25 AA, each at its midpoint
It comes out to 0.09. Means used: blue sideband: 20.5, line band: 18.4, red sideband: 18.8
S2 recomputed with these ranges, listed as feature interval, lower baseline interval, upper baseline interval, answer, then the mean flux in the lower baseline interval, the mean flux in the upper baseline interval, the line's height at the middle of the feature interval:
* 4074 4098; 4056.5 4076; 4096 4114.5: -0.095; 18.8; 18.1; 18.5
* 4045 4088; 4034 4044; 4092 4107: -0.045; 20.1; 17.4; 18.9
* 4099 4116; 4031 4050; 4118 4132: 0.128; 19.8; 20.5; 20.4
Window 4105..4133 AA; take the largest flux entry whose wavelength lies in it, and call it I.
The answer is 23.4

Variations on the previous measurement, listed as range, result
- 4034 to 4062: 22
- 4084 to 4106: 22.9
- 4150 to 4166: 21.1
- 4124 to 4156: 21.7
